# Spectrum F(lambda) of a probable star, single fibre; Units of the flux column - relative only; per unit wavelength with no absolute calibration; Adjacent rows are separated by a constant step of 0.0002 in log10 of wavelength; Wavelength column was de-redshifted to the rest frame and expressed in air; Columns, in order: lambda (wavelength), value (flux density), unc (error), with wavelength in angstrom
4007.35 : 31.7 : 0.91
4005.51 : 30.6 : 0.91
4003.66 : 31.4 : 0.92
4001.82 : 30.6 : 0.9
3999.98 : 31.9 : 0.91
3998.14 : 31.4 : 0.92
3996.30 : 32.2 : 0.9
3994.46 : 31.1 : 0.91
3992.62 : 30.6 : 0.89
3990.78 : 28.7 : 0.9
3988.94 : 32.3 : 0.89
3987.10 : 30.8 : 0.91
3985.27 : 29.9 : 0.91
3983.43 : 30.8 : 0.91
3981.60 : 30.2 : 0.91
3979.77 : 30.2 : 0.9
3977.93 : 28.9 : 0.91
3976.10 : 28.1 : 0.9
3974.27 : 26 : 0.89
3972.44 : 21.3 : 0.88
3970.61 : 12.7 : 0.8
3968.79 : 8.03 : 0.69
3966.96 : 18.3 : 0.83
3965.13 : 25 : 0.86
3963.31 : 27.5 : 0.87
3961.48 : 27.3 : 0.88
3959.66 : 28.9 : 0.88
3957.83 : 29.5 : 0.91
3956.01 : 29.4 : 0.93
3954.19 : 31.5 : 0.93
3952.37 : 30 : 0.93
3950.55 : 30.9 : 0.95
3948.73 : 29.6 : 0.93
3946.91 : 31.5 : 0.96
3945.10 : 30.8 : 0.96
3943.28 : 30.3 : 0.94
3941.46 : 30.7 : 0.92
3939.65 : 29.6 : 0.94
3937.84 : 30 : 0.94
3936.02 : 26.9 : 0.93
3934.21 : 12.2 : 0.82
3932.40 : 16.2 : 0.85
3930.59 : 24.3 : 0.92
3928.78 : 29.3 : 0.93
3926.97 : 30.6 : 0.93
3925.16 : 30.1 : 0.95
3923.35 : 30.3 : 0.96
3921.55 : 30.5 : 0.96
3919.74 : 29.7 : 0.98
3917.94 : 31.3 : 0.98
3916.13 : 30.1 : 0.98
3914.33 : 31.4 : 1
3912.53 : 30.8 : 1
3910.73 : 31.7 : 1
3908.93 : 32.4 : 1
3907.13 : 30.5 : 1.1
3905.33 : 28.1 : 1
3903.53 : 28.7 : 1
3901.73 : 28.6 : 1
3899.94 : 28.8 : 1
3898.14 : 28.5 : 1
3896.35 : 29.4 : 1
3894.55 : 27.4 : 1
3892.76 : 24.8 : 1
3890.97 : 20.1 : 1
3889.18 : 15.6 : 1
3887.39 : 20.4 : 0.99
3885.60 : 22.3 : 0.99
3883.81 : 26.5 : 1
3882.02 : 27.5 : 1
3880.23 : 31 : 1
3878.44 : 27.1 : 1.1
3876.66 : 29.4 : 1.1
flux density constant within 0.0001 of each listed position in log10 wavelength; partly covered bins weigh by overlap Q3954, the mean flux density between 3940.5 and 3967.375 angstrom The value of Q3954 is 28.9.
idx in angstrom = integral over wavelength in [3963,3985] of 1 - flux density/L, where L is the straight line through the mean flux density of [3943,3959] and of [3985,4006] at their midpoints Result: 4.8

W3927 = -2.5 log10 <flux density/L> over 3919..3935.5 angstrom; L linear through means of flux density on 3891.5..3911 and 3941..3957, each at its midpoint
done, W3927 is 0.15 mag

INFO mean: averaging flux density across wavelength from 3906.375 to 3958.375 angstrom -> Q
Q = 29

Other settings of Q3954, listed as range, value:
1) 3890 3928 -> 29.2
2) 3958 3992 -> 26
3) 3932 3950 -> 27.2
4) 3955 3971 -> 23.3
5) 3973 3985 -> 28.8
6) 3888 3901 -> 24.9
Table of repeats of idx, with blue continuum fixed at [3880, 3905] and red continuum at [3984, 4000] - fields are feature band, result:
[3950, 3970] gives 2.3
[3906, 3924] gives -2.7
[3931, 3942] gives 1.5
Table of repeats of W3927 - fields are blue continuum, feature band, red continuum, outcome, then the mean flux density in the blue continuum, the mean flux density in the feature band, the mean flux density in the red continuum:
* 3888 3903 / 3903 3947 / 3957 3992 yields -0.121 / 25.4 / 28.7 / 26.1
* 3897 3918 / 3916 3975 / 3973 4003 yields 0.132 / 30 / 26.6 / 30.1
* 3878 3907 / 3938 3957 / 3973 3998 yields -0.078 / 26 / 30.4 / 29.9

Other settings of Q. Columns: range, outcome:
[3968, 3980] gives 21.9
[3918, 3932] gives 28.9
